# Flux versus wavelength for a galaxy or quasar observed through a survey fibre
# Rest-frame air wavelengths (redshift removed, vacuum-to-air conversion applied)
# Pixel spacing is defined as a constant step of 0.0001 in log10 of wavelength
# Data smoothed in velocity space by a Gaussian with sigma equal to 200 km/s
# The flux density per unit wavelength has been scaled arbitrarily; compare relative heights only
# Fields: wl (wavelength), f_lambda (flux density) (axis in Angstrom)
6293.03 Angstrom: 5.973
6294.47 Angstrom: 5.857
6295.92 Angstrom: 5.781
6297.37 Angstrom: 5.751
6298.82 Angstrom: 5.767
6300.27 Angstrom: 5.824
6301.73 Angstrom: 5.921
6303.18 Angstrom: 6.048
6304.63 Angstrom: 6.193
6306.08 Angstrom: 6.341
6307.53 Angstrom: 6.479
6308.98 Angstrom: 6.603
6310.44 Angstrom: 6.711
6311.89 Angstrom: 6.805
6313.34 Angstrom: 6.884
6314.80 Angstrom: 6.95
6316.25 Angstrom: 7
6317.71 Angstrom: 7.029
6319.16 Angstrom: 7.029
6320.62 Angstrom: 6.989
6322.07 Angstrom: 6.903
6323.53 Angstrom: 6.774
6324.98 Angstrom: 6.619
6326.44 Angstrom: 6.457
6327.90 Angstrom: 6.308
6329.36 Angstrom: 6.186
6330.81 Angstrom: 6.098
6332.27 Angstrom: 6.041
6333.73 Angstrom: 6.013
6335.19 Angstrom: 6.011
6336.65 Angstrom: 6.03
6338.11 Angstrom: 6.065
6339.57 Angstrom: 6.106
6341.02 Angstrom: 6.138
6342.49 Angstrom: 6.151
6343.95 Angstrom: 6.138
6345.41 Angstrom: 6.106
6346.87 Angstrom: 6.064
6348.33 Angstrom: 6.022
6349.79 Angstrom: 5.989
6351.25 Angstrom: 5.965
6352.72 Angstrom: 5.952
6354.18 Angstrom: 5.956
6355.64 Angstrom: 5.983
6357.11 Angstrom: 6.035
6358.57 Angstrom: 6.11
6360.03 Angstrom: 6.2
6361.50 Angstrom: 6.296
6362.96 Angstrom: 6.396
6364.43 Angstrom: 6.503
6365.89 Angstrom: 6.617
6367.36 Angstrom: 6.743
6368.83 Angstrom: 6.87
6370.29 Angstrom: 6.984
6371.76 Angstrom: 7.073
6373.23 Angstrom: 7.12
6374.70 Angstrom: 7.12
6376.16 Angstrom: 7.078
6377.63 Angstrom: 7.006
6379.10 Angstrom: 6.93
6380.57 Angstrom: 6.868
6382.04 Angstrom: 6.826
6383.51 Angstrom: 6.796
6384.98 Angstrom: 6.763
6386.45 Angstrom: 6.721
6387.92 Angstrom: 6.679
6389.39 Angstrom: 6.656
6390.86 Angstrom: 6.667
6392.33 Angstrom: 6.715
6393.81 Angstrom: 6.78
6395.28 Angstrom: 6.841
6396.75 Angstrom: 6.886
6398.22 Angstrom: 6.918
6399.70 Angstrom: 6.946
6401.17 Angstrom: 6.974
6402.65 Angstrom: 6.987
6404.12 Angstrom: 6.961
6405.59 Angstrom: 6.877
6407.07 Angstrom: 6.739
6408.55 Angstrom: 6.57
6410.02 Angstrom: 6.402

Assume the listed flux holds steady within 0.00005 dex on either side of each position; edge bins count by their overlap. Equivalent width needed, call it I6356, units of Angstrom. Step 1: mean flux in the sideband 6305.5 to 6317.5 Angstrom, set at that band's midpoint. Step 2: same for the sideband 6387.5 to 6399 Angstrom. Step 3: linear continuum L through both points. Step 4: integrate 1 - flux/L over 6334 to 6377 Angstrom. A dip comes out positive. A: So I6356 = 2.7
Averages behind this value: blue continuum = 6.74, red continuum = 6.77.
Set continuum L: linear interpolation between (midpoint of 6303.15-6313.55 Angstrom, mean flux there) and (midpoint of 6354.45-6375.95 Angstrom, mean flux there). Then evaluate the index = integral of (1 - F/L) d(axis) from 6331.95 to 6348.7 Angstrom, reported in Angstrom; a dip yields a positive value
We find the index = 1.2 Angstrom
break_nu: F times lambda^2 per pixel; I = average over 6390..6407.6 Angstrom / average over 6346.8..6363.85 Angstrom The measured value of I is 1.14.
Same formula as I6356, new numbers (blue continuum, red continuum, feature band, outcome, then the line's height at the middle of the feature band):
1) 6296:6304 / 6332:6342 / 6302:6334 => -3.29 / 5.95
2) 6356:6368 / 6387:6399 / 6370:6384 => -0.93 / 6.55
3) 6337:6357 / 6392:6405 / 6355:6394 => -1.12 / 6.5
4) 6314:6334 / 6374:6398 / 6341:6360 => 1.87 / 6.71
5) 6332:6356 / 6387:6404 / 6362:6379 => -1.08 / 6.45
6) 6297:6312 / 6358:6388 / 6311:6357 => 0.66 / 6.44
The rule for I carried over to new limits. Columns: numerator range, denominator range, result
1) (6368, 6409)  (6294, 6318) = 1.11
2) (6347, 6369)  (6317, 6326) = 0.91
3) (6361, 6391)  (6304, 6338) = 1.06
